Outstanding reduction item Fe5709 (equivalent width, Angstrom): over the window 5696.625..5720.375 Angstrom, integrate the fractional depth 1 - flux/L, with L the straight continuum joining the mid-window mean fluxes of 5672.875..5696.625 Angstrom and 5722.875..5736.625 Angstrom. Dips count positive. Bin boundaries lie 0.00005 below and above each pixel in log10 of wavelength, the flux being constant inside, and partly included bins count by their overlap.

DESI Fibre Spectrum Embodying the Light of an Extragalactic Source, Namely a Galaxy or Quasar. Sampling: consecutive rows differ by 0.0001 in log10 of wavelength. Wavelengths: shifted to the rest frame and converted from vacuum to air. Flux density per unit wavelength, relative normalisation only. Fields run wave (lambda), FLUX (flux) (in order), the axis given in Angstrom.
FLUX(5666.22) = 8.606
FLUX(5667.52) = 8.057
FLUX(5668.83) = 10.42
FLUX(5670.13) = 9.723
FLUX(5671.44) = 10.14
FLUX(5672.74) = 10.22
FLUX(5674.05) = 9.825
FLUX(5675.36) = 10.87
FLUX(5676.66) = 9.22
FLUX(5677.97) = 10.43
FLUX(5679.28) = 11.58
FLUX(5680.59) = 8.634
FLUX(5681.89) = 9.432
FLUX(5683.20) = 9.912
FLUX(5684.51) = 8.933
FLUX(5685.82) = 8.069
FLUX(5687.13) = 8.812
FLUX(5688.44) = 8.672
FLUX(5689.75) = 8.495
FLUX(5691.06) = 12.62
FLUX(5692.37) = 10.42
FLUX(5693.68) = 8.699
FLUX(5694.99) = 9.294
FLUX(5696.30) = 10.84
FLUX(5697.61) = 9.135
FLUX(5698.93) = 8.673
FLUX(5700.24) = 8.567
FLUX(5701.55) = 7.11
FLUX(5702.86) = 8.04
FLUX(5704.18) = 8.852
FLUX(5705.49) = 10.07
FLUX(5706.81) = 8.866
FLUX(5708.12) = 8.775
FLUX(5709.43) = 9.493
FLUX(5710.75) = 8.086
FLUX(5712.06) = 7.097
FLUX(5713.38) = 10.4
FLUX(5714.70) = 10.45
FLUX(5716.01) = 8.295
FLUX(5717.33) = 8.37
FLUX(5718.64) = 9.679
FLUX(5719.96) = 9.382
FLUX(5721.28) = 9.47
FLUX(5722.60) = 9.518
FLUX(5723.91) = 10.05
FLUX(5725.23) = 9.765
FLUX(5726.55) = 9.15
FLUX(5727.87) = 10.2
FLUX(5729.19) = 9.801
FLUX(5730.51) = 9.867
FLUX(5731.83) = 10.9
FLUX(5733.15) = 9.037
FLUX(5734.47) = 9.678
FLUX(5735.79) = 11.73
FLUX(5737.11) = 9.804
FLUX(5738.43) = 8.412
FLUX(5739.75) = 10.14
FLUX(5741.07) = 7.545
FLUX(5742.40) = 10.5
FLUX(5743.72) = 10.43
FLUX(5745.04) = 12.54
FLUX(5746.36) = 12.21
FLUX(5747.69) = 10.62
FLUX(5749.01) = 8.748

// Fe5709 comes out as 2.38 Angstrom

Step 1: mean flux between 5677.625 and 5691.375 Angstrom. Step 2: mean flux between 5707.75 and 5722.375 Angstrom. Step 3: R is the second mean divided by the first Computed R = 1.0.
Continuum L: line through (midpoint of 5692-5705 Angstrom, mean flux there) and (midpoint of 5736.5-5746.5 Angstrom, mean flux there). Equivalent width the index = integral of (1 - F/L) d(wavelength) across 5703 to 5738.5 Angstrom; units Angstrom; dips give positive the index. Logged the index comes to 0.37 Angstrom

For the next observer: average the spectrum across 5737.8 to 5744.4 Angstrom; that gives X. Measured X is 9.42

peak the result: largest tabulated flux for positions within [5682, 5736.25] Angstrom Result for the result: 12.62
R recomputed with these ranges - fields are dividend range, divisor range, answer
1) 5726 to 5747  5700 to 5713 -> 1.19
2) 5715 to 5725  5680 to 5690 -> 1.05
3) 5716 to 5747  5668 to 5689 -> 1.02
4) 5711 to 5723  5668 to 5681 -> 0.90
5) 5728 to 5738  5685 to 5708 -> 1.11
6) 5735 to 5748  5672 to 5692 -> 1.07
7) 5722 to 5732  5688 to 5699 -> 1.01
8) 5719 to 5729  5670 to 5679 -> 0.95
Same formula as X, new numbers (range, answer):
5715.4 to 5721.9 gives 9.04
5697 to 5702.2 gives 8.36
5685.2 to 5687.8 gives 8.44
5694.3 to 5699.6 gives 9.48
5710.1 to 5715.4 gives 9.01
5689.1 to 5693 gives 10.5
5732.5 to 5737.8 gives 10.1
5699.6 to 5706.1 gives 8.52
